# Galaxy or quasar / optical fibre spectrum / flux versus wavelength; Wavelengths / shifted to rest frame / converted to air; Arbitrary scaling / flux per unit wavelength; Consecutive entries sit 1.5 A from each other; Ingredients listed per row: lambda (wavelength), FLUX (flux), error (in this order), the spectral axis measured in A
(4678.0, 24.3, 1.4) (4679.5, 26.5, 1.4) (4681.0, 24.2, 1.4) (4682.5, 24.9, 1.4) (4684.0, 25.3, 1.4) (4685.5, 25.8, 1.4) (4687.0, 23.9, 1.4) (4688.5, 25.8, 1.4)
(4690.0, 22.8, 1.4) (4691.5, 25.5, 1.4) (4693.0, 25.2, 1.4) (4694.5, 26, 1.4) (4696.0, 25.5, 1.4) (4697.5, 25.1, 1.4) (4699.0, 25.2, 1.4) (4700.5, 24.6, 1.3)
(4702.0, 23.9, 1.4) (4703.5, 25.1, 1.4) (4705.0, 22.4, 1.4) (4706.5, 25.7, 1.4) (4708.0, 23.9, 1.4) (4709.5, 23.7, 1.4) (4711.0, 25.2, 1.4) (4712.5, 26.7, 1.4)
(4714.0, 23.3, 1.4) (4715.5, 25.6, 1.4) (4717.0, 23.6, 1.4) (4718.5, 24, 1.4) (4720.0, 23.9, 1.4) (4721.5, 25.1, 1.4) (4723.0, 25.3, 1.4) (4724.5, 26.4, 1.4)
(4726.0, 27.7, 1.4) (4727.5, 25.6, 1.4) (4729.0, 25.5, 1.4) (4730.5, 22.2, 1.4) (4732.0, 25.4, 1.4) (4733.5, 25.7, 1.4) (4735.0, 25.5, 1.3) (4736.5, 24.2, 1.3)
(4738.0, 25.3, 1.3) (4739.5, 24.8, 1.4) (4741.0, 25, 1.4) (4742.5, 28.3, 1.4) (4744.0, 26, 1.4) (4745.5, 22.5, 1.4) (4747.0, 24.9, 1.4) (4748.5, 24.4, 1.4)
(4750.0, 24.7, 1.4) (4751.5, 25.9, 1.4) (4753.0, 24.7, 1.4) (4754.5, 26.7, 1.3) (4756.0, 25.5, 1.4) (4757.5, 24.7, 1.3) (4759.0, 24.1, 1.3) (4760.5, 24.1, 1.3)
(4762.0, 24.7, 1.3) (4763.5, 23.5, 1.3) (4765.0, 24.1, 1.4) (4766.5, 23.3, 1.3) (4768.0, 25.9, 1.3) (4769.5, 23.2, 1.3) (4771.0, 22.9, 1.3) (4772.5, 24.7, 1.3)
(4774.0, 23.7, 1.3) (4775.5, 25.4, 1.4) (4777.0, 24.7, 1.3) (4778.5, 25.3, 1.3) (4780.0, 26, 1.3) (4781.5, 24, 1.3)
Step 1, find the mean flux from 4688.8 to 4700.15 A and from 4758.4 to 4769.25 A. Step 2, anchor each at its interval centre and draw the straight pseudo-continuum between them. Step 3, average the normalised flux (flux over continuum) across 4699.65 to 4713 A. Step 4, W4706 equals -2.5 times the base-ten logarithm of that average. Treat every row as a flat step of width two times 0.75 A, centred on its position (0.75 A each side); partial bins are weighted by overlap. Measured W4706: 0.02 mag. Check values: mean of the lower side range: 25.1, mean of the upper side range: 24.2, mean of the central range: 24.5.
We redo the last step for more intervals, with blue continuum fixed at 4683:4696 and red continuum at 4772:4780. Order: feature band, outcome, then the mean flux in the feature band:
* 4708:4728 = 0.00 mag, 25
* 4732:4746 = -0.02 mag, 25.3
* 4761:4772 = 0.04 mag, 24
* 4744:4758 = 0.00 mag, 25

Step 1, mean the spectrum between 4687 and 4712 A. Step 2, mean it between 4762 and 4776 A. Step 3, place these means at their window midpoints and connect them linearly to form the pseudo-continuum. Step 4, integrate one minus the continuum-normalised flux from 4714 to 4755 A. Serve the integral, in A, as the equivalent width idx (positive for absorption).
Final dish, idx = -1.2 A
